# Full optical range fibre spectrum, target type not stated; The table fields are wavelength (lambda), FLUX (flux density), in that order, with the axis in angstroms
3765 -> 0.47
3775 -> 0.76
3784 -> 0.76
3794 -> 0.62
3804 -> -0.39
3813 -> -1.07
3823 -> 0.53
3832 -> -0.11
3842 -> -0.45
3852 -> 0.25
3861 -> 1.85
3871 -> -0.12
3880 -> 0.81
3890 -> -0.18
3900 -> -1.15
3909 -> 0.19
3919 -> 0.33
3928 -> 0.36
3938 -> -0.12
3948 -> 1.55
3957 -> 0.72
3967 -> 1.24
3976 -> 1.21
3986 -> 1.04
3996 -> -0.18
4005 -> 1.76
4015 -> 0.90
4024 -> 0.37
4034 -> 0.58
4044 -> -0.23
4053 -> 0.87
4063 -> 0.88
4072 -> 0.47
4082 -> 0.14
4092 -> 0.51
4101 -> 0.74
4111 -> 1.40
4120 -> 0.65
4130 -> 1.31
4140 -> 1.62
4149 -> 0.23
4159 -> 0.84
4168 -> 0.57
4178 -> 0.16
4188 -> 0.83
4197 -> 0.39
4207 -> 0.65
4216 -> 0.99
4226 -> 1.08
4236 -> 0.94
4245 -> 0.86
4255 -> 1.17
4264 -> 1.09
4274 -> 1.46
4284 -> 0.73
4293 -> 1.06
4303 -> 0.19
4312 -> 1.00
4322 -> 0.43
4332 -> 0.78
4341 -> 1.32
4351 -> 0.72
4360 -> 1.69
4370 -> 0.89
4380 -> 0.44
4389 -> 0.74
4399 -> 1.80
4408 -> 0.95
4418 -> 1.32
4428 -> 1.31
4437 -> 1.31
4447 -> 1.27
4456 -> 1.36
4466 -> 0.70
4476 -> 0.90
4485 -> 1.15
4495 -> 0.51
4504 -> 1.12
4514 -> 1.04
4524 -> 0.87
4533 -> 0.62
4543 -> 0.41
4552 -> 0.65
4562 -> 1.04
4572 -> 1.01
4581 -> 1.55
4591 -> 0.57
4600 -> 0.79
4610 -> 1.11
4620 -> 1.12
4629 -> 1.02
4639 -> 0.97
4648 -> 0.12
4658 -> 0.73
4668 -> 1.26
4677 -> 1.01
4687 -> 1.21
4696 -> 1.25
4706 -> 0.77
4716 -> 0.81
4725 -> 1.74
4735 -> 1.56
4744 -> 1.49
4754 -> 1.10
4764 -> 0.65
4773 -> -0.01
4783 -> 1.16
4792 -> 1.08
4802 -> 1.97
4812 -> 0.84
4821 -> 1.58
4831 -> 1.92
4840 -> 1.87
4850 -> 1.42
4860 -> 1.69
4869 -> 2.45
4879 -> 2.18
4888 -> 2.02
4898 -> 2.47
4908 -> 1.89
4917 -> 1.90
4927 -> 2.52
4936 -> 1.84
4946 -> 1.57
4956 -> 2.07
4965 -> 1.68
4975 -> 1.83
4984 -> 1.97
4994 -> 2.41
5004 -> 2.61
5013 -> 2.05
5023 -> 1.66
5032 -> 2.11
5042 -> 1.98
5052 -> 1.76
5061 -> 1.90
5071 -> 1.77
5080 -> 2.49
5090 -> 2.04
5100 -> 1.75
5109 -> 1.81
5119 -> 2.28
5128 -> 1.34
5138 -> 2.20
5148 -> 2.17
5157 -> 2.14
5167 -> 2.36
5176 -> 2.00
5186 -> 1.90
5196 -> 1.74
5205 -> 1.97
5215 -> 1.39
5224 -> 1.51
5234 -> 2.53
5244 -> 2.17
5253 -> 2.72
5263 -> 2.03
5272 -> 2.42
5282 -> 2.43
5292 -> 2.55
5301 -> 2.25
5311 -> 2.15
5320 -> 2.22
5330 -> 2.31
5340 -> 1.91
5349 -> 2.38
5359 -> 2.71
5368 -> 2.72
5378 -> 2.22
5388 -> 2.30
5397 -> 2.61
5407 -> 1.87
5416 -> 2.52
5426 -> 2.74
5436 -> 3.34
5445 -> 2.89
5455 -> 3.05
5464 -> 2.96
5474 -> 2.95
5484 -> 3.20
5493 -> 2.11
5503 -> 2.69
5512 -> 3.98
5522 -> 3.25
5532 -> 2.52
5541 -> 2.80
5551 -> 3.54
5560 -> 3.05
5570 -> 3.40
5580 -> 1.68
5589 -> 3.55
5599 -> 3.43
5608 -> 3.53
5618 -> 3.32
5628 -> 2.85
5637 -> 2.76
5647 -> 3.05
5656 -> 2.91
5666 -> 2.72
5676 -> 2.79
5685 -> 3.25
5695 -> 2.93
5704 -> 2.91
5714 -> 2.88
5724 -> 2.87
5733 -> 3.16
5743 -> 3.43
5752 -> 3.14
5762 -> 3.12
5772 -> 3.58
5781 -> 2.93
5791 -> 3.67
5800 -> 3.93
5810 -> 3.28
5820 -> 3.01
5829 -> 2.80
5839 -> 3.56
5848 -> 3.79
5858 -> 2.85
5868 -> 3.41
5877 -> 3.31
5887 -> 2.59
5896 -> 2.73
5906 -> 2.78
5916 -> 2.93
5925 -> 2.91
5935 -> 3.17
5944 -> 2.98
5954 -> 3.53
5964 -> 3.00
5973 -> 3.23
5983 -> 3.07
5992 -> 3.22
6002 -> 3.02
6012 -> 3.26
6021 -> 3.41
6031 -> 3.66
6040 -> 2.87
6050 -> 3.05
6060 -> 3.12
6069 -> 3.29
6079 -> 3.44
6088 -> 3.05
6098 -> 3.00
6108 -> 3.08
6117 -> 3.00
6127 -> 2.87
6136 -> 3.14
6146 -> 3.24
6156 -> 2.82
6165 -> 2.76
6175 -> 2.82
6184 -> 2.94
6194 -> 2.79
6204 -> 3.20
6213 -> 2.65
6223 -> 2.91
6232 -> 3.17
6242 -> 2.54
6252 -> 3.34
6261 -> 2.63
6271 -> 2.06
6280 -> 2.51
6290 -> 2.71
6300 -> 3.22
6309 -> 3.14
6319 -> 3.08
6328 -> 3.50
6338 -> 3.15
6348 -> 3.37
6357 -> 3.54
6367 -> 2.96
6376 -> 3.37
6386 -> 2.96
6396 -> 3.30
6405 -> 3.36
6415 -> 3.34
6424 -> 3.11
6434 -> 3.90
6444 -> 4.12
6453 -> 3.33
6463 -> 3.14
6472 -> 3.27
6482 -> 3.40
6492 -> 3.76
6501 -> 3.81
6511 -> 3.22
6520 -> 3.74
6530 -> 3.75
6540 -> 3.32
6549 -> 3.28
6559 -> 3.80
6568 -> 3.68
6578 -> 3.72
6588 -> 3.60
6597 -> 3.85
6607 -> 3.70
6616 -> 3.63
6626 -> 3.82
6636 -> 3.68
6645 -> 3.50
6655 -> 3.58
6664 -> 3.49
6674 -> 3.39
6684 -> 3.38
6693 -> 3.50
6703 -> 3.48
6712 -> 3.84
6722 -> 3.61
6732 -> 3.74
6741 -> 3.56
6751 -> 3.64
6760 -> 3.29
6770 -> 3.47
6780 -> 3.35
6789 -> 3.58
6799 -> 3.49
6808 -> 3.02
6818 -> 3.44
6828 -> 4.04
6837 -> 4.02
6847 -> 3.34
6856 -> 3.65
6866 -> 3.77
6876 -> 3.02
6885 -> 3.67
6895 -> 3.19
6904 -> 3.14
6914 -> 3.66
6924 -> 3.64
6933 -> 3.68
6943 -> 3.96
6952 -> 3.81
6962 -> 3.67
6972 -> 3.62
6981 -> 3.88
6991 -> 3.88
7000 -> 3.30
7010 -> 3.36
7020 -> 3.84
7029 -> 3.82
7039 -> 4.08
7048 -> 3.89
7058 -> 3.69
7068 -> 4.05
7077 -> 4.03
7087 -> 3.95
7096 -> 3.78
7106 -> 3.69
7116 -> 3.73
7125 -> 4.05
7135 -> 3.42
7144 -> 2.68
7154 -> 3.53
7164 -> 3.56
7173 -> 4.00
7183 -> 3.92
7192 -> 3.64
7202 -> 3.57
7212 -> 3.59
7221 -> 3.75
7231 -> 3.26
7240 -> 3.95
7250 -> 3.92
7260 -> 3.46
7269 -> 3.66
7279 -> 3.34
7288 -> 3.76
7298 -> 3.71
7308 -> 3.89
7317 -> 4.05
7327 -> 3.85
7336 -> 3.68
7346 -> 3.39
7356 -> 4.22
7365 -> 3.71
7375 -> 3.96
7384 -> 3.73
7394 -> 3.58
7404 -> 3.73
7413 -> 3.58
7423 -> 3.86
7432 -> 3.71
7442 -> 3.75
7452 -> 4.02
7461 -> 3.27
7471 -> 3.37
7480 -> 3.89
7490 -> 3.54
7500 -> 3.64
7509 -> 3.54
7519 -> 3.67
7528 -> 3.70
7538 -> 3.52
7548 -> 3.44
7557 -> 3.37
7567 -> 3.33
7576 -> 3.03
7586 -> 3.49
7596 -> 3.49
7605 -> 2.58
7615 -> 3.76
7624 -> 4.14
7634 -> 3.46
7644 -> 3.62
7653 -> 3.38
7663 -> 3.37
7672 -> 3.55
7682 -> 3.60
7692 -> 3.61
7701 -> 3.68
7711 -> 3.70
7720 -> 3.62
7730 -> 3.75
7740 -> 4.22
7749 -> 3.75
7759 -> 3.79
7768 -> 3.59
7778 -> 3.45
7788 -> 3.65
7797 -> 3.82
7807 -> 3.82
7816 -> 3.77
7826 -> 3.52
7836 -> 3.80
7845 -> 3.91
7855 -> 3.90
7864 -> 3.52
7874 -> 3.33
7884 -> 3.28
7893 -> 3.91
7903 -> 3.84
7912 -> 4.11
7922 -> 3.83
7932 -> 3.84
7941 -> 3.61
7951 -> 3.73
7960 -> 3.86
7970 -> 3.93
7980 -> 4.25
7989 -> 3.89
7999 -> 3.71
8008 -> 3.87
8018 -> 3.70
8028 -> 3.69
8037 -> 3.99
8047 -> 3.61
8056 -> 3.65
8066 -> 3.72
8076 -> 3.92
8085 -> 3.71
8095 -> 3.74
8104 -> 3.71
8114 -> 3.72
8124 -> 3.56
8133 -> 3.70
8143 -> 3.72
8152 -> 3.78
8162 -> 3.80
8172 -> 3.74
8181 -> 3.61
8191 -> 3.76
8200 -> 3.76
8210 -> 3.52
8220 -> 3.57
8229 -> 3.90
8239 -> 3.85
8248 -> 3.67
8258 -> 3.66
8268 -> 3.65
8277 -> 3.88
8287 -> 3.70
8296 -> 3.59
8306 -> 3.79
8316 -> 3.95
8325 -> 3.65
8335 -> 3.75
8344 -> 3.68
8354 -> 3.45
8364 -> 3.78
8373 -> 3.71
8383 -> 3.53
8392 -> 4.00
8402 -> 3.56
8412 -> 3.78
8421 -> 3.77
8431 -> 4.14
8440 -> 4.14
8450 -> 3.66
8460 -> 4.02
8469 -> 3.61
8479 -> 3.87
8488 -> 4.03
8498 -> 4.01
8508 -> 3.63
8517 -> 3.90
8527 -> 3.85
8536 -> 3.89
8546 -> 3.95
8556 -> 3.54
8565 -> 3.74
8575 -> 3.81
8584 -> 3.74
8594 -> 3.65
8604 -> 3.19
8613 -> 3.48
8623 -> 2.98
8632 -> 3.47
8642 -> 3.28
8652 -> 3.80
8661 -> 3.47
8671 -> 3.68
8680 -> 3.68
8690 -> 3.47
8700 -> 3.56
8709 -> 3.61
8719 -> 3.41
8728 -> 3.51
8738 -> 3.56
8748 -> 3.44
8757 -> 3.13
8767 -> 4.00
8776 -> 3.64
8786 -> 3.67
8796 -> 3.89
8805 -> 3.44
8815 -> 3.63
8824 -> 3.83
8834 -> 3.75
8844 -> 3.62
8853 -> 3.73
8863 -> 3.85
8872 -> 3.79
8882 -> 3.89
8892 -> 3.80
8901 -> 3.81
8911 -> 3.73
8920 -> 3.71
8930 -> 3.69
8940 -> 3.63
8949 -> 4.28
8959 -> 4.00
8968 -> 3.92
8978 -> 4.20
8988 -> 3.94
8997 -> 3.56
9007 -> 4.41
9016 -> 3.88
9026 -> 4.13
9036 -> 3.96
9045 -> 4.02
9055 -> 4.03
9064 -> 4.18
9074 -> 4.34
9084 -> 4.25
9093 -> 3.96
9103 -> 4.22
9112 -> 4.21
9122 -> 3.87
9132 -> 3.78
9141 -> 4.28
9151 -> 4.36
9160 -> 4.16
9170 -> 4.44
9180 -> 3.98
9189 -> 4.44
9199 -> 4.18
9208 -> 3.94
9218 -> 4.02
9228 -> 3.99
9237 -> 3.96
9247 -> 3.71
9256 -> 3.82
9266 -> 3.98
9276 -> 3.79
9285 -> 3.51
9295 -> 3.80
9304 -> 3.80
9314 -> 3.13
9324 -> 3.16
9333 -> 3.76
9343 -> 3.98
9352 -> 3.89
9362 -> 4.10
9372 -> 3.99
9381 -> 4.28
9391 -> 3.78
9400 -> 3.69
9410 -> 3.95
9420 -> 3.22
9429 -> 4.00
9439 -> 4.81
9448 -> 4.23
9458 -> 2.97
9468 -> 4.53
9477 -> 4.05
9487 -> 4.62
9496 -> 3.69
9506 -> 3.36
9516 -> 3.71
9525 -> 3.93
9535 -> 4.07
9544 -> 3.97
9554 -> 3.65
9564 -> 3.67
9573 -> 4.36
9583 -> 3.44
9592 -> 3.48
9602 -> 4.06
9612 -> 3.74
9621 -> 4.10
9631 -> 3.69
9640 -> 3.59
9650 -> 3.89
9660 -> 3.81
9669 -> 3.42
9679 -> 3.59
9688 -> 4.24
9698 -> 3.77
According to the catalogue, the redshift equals 0.21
